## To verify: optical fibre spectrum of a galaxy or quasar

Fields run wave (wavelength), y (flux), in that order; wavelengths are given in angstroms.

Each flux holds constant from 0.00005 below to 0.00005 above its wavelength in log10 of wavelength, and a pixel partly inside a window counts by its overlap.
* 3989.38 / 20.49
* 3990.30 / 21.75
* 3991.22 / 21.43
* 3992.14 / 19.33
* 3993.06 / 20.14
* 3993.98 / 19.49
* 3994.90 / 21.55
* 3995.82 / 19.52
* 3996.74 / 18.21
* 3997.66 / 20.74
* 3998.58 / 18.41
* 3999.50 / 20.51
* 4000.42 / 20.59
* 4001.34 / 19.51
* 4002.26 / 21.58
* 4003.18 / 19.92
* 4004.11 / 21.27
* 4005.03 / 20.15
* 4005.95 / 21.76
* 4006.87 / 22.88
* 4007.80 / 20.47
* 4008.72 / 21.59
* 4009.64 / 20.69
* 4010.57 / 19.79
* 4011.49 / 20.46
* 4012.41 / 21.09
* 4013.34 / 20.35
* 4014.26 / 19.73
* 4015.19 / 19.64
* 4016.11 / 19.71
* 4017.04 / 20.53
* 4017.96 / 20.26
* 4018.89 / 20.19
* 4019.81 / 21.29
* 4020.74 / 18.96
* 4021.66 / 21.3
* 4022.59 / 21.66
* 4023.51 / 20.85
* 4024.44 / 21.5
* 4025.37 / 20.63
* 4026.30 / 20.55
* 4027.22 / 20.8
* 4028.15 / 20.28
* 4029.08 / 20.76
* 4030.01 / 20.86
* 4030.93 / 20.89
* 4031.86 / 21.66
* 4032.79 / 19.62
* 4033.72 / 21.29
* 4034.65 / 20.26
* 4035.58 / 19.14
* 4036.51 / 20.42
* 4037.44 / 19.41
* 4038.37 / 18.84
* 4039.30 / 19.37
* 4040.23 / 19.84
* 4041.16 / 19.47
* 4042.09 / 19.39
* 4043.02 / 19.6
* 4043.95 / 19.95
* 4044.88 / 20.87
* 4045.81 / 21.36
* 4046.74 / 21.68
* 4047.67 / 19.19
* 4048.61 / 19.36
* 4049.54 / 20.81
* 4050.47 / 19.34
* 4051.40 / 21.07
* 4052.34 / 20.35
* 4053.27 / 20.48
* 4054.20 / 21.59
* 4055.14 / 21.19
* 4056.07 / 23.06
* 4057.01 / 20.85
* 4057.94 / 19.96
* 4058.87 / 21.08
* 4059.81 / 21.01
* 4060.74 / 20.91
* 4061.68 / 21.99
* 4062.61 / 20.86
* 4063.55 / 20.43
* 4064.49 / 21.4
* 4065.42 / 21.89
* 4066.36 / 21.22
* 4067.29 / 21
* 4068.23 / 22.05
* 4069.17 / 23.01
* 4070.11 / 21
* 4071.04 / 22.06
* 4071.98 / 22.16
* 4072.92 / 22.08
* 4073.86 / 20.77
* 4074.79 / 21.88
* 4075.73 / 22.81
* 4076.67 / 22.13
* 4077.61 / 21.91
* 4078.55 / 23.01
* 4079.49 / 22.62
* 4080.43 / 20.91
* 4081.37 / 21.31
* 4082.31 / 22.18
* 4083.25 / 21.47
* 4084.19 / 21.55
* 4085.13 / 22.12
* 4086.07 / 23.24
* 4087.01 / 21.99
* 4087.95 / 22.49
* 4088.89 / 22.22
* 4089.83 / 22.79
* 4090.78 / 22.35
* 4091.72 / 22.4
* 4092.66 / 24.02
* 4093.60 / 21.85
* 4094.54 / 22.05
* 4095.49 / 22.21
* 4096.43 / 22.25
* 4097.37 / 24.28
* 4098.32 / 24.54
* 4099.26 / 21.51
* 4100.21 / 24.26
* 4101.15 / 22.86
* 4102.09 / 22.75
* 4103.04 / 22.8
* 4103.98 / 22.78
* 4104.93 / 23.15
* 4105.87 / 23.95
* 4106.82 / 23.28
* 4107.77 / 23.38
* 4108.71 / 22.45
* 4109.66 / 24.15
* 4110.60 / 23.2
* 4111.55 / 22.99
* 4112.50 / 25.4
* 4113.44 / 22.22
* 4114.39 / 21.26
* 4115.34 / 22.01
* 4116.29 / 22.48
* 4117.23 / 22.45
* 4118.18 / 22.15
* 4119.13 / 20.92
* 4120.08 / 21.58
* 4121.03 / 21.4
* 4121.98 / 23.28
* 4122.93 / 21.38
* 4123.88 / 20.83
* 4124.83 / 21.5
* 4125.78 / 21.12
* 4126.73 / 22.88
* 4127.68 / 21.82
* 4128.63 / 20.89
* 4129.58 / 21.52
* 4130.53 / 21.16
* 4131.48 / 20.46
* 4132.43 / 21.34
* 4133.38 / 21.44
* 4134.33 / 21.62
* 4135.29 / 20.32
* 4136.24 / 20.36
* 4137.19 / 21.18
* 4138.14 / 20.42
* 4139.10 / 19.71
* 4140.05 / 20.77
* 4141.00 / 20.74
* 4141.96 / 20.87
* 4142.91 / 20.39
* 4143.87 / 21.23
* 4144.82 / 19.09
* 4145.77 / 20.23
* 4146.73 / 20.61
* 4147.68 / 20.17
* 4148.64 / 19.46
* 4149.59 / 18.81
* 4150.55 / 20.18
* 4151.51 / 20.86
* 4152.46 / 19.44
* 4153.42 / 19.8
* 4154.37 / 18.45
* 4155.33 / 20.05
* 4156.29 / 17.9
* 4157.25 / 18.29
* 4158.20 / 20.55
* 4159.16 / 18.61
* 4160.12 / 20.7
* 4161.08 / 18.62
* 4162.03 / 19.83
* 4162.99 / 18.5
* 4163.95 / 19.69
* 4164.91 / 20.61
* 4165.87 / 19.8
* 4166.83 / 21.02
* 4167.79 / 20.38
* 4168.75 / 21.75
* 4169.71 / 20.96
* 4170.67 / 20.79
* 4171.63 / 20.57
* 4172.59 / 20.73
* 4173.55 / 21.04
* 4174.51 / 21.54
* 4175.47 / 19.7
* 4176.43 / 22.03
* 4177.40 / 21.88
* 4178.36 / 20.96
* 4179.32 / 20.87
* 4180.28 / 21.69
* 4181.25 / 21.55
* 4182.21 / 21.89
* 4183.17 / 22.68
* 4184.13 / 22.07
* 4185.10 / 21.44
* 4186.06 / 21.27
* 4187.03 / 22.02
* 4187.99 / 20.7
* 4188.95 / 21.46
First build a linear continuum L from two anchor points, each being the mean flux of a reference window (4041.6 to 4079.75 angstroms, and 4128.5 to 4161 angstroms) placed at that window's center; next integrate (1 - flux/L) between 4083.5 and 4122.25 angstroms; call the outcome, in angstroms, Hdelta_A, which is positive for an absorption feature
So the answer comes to -3.8 angstroms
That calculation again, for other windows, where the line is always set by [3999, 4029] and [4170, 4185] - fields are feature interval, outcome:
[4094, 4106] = -1.14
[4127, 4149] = 0.47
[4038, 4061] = 0.40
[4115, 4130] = -0.47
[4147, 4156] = 0.66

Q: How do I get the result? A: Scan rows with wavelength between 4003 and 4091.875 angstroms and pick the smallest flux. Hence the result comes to 18.84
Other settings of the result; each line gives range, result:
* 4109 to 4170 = 17.9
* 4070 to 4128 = 20.77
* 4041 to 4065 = 19.19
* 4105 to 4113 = 22.45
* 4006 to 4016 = 19.64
